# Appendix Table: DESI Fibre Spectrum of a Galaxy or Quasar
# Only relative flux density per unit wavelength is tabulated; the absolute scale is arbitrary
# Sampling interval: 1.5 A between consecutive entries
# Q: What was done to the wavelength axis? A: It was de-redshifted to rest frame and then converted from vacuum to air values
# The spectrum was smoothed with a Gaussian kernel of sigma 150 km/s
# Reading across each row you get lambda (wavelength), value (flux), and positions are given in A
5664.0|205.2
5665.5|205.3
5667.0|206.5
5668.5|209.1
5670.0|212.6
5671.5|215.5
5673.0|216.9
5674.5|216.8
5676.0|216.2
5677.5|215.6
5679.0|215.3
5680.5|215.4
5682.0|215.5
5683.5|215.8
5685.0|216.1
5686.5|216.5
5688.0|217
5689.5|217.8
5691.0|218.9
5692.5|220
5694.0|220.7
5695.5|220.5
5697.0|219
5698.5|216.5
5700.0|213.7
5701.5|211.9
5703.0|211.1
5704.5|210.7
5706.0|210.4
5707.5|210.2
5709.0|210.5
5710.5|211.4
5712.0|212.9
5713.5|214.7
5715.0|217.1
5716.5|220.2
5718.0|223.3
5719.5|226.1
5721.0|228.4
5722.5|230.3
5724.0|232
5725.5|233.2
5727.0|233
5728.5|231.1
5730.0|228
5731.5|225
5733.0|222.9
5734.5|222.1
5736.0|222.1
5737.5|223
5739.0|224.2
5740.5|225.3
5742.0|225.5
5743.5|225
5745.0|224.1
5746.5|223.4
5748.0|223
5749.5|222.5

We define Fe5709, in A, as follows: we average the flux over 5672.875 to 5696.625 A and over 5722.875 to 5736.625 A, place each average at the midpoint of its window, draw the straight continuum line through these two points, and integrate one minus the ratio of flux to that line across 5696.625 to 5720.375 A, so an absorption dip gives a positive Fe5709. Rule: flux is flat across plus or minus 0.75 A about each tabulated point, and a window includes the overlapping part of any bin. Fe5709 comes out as 0.8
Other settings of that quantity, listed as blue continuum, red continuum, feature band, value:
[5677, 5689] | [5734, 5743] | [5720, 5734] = -0.4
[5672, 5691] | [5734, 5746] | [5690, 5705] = 0.1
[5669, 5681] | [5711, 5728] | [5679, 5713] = 0.7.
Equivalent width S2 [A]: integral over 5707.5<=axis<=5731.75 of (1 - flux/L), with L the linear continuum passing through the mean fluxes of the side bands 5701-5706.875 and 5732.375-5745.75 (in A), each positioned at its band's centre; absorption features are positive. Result -0.7 A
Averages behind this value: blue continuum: 211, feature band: 223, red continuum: 224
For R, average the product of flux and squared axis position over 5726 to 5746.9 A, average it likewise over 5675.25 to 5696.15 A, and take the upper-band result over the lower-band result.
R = 1.1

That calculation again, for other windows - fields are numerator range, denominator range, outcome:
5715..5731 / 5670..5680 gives 1.07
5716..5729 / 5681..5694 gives 1.07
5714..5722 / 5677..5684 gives 1.05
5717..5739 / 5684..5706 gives 1.06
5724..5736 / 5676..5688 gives 1.07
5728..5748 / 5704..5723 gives 1.04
